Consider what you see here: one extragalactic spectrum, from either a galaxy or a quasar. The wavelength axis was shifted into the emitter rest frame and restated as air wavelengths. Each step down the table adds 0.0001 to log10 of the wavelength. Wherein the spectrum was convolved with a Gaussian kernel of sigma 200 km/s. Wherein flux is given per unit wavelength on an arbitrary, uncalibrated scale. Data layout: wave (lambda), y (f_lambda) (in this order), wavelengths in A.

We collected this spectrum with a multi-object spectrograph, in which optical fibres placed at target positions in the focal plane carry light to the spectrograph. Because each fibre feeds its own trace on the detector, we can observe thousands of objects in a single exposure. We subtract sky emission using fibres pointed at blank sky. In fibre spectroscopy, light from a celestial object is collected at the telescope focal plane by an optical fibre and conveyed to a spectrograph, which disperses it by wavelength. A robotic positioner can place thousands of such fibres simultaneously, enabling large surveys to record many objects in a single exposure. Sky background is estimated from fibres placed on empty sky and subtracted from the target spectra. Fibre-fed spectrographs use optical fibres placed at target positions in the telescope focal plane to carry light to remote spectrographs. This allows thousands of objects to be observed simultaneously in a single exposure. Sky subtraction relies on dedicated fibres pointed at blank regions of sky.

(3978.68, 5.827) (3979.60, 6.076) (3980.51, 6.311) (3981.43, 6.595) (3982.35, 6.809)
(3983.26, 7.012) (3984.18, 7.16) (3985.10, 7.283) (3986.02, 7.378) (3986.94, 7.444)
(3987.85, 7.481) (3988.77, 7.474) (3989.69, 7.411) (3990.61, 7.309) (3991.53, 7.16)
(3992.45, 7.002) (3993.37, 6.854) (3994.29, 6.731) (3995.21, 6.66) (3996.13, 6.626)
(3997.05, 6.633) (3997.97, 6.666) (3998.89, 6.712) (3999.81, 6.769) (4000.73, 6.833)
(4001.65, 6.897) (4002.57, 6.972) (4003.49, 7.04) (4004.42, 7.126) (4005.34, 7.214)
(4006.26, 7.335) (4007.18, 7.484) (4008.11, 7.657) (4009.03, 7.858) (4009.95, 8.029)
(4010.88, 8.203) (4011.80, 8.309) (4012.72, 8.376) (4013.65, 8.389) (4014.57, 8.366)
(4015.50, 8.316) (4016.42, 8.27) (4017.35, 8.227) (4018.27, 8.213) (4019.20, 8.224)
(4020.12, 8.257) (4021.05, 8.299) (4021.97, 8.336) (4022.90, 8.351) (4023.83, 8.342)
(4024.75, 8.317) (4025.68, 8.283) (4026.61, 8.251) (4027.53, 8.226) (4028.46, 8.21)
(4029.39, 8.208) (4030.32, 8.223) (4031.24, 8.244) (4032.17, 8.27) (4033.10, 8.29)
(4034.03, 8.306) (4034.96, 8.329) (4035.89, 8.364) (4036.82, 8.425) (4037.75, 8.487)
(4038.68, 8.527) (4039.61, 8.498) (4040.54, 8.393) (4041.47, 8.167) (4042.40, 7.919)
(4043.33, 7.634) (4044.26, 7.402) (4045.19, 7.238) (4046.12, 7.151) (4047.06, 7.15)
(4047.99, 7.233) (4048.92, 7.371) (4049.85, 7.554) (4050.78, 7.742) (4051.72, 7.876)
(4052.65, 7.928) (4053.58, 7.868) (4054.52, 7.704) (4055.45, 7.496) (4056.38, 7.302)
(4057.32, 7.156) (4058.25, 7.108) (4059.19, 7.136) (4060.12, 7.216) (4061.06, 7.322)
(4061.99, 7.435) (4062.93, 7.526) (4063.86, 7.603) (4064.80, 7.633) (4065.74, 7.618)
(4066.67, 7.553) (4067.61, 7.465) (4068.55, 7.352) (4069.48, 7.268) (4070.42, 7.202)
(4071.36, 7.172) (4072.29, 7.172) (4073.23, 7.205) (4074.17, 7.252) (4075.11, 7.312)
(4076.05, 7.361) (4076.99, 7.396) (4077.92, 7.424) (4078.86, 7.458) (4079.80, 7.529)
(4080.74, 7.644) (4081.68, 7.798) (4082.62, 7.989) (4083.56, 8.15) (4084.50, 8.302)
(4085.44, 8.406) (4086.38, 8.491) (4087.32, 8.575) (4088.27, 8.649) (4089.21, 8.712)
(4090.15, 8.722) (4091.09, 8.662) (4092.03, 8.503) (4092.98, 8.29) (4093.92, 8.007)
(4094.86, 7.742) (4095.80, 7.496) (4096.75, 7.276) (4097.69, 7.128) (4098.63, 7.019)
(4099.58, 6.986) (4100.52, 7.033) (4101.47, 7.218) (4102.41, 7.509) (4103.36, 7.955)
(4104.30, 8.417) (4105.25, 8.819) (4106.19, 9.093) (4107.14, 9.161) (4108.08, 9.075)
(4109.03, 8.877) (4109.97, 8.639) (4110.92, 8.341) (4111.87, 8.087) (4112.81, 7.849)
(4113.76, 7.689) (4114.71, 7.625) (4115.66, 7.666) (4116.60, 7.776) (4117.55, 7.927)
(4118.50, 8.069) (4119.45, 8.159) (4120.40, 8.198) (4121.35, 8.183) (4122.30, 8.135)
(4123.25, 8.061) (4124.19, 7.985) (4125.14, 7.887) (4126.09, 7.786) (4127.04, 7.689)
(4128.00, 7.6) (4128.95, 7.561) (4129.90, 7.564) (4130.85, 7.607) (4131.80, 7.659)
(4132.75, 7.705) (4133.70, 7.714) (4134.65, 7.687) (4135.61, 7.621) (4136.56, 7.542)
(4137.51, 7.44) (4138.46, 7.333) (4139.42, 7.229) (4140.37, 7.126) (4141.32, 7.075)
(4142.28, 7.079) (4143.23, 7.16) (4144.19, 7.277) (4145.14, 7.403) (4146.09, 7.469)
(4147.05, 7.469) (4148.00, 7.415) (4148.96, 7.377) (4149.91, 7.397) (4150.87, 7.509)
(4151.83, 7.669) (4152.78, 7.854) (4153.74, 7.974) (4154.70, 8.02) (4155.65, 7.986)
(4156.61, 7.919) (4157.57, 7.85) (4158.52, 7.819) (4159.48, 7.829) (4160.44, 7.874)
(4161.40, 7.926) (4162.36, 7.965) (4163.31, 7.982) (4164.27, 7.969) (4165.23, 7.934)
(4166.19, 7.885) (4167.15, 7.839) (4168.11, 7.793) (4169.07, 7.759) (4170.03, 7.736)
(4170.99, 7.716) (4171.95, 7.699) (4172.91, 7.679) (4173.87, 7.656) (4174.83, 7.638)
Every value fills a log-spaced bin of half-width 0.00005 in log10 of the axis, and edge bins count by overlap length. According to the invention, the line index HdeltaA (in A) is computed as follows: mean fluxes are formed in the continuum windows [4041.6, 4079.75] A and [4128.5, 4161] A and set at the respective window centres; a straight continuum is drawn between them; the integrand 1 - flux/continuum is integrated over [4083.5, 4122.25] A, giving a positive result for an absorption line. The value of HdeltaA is -3.2 A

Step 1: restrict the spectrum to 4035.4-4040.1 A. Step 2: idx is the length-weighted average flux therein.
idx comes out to 8.46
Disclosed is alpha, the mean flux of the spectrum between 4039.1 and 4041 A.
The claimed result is 8.45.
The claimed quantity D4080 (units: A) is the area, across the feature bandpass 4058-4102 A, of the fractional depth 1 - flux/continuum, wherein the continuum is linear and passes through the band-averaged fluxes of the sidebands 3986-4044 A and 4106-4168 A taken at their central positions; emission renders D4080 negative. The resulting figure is 0.86 A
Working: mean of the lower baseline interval 7.79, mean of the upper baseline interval 7.81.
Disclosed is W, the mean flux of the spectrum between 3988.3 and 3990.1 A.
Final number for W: 7.43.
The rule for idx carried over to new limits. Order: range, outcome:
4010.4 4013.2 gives 8.28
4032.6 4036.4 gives 8.31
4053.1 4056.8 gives 7.61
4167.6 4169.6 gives 7.77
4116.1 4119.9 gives 7.98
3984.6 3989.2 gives 7.41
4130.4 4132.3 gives 7.65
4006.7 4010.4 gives 7.76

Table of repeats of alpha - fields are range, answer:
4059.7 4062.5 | 7.32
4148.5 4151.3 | 7.43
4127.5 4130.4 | 7.56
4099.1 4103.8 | 7.32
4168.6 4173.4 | 7.72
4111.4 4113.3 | 7.98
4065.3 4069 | 7.5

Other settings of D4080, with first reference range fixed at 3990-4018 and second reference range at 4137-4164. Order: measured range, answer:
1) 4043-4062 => 0.10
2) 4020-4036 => -1.82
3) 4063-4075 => 0.18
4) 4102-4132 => -2.14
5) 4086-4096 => -1.14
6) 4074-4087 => -0.47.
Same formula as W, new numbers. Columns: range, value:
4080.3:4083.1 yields 7.81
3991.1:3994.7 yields 6.93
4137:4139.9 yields 7.34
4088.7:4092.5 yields 8.67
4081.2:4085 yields 8.06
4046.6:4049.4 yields 7.27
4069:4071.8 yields 7.22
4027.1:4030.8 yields 8.22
